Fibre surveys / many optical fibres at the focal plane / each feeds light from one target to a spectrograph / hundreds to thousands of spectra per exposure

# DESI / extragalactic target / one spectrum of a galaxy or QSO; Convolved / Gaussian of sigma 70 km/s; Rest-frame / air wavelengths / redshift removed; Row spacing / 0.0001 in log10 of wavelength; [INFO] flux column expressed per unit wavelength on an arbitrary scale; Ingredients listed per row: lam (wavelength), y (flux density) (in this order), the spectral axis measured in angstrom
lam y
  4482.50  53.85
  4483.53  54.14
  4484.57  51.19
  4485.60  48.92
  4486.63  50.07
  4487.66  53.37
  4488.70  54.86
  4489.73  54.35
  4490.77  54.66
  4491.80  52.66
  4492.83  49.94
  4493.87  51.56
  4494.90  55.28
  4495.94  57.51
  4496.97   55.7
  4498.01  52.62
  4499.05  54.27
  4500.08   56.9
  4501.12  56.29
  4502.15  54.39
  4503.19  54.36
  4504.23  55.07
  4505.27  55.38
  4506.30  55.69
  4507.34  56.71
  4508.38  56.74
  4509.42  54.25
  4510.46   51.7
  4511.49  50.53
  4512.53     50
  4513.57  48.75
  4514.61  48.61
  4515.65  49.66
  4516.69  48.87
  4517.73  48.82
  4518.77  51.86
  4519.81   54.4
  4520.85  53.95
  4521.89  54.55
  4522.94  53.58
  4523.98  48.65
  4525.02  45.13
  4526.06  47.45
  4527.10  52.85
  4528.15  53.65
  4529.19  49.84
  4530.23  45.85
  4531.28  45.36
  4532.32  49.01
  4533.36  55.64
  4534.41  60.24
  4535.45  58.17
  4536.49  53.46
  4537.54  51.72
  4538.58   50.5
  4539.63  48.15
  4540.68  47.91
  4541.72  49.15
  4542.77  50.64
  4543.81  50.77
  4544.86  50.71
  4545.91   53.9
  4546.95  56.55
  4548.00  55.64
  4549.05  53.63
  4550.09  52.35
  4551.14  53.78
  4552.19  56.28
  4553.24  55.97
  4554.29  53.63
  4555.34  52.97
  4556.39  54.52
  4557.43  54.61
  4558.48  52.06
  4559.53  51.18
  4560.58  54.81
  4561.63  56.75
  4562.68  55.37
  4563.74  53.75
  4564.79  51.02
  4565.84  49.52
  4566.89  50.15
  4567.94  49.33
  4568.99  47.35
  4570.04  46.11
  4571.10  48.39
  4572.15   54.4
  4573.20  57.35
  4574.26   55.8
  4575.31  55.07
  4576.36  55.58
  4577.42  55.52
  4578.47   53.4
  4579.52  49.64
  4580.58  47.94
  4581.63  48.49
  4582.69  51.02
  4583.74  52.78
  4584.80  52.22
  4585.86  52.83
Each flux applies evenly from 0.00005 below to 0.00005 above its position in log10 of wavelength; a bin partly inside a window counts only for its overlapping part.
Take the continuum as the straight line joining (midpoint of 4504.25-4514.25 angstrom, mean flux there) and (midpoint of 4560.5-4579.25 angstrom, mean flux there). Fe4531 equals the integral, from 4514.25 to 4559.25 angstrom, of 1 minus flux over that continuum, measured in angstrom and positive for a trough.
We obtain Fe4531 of 0.88 angstrom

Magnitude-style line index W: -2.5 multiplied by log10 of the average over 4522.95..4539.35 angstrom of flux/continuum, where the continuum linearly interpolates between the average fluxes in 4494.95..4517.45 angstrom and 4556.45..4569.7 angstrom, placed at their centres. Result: 0.036 mag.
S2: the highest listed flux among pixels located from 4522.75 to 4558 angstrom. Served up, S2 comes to 60.24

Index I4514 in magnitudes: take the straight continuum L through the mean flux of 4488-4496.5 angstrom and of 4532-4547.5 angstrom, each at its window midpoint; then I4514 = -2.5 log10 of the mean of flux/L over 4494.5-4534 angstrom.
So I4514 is 0.02 mag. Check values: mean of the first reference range 53.9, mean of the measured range 52.4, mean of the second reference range 52.5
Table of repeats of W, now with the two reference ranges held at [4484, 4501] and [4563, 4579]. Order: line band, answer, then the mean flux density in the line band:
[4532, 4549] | 0.00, 52.7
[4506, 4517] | 0.02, 51.9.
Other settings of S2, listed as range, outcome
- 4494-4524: 57.51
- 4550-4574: 57.35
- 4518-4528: 54.55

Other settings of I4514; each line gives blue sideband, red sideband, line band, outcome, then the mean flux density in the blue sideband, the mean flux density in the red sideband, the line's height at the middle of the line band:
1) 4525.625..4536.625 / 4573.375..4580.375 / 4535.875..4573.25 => 0.01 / 52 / 54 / 53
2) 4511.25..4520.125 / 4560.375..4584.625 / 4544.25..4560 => -0.05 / 50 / 52.1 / 51.4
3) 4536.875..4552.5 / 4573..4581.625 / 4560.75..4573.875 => 0.03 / 52.1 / 53.3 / 52.9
